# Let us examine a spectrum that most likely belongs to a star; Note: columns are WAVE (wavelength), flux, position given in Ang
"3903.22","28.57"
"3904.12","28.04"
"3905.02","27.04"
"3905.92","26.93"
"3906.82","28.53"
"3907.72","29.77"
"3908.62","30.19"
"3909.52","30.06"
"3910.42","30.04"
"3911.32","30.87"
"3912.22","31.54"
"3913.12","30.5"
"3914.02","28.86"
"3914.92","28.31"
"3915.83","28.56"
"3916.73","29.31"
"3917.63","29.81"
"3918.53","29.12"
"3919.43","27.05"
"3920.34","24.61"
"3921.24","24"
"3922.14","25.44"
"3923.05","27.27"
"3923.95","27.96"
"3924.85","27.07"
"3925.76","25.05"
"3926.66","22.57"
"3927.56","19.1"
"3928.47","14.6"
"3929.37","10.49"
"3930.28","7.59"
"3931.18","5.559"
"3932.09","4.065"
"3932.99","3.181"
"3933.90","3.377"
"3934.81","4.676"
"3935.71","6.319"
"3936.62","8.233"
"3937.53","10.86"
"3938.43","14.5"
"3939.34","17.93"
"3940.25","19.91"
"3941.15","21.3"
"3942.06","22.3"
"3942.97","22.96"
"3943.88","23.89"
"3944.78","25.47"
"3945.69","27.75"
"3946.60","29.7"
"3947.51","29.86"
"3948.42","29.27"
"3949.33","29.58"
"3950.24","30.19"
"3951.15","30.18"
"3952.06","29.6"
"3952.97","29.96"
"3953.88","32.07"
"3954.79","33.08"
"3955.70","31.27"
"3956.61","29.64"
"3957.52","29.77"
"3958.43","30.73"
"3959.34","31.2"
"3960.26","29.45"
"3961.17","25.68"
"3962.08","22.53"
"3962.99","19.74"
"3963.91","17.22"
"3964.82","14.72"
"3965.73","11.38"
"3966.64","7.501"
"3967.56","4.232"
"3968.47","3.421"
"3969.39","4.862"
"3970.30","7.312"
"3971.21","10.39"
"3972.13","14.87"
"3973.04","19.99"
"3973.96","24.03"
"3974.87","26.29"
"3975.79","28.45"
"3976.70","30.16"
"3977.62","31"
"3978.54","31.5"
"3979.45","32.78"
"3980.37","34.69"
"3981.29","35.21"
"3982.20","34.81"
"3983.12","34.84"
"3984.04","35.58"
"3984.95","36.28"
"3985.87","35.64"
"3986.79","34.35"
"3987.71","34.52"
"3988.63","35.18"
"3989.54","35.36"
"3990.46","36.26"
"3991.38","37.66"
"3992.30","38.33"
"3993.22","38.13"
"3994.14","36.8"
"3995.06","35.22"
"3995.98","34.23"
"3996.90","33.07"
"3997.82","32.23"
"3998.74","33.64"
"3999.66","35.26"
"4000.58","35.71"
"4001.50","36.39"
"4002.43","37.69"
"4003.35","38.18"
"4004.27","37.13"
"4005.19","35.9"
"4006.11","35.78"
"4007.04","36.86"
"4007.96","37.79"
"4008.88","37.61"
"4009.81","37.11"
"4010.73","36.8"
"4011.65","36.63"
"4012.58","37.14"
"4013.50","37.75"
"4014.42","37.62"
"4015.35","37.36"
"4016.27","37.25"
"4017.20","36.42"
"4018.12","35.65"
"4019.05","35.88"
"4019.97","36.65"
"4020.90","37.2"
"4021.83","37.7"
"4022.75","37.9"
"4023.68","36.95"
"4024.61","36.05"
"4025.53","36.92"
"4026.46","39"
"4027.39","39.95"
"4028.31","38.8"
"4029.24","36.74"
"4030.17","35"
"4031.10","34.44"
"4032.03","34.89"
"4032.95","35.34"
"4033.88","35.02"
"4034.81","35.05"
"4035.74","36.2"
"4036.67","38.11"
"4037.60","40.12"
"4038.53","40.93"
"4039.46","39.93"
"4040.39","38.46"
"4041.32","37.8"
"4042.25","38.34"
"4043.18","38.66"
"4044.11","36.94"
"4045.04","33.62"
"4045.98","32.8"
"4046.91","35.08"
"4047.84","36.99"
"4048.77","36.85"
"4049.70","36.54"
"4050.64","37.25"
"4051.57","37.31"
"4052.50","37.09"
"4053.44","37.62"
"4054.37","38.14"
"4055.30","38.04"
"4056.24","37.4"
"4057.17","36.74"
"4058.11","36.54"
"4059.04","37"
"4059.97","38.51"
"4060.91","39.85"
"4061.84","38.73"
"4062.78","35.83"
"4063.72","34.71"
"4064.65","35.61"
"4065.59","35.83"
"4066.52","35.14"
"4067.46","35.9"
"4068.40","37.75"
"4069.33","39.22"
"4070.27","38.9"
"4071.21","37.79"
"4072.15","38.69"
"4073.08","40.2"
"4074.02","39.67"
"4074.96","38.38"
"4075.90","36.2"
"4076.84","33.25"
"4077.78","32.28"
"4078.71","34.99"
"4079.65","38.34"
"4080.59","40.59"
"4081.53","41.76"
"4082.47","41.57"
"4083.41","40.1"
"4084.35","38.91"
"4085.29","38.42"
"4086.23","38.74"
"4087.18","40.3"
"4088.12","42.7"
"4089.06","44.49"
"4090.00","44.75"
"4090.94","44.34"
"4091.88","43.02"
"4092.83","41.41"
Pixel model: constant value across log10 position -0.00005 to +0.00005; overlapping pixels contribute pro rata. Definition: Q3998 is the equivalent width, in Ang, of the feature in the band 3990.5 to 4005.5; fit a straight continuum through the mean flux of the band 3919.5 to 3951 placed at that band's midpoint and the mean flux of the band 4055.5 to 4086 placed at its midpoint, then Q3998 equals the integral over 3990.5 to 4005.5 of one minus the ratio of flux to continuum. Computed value -4.4 Ang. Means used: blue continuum 19.2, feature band 36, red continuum 37.7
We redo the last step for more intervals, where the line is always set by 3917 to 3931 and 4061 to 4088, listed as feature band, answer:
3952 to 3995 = 1.0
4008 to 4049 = -4.8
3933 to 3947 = 4.4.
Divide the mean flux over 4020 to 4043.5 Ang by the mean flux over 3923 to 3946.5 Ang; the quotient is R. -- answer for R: 2.3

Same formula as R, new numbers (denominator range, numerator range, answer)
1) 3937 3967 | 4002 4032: 1.50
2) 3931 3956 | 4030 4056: 1.78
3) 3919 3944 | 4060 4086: 2.26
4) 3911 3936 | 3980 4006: 1.73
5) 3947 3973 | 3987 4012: 1.63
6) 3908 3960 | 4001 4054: 1.57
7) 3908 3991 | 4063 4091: 1.61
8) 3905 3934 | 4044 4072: 1.57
